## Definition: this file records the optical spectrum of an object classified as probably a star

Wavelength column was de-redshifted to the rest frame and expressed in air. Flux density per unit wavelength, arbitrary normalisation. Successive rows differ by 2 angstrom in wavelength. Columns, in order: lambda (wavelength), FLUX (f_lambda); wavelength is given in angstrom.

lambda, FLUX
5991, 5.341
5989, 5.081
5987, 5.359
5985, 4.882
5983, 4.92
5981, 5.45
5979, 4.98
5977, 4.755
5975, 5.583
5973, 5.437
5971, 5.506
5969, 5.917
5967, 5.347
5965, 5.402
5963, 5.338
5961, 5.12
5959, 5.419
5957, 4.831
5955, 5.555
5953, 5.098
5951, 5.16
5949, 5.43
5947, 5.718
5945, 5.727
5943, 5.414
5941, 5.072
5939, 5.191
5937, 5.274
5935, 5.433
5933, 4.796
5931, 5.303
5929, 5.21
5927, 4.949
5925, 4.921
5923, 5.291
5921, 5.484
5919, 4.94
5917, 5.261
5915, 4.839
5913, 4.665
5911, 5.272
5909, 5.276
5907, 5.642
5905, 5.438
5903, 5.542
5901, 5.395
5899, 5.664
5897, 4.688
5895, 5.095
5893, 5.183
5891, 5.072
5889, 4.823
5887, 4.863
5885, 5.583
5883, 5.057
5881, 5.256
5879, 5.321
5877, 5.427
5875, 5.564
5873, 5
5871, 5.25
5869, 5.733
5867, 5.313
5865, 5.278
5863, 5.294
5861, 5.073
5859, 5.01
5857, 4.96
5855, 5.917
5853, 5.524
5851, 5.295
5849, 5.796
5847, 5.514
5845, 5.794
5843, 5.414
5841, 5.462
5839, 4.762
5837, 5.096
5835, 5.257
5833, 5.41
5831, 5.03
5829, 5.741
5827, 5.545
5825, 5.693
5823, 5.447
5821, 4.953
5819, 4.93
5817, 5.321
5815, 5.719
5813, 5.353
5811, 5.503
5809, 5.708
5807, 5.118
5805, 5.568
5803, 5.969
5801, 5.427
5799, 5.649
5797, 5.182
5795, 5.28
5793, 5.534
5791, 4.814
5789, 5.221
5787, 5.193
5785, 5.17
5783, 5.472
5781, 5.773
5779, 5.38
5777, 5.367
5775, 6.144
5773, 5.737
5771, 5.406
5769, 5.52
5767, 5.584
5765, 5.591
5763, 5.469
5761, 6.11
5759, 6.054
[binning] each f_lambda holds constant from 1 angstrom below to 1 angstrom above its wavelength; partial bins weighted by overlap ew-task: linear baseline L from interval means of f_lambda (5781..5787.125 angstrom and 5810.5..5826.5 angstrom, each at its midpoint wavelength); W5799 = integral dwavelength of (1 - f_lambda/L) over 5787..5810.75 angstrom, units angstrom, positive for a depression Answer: -0.14 angstrom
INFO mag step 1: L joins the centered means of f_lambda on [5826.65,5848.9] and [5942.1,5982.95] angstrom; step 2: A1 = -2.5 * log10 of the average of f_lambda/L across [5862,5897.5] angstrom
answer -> 0.031 mag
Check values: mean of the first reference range 5.38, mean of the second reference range 5.35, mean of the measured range 5.22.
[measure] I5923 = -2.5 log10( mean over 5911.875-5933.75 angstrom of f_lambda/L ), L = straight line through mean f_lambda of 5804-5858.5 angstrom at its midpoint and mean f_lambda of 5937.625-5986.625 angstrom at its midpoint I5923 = 0.056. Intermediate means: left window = 5.4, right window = 5.3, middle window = 5.06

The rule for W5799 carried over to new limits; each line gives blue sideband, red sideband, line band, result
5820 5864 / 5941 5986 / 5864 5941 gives 1.75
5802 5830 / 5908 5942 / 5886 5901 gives 0.42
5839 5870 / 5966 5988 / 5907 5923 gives 0.58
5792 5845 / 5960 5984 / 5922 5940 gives 0.62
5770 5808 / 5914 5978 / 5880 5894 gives 0.57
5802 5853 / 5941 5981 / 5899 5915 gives 0.20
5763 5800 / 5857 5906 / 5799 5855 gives -0.84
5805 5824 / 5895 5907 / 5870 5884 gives 0.21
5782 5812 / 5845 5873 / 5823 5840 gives 0.19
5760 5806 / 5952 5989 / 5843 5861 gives -0.11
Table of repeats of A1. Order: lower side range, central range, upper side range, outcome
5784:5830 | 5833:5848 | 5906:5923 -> 0.00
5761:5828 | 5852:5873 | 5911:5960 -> 0.00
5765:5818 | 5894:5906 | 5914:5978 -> 0.01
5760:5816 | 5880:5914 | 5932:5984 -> 0.03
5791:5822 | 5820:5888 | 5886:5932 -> -0.01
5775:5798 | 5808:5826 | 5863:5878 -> -0.01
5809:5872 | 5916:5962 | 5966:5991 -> 0.01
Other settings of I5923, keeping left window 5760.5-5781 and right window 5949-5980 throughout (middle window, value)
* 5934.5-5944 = 0.015 mag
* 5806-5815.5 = 0.018 mag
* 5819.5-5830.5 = 0.021 mag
